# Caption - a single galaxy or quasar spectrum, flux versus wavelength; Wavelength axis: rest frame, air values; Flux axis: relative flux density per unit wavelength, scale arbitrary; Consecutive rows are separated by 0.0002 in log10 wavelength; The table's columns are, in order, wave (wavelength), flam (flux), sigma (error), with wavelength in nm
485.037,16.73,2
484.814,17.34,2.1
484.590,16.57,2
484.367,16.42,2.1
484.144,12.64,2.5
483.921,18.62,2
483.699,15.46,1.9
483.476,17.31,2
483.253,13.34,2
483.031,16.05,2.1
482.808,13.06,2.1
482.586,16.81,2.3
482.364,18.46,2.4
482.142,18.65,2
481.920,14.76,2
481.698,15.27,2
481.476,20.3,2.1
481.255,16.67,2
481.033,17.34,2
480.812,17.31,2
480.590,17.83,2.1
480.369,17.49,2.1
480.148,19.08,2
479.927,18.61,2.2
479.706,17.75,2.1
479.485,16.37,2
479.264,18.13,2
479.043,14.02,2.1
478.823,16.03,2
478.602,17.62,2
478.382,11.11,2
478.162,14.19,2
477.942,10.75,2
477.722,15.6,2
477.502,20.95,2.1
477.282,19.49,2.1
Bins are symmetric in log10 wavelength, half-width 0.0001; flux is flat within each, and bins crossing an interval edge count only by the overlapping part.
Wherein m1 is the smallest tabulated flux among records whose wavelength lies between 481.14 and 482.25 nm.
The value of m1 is 14.76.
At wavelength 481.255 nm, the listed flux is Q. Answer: 16.67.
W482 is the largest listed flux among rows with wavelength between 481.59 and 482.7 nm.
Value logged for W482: 18.65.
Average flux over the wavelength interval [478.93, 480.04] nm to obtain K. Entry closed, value 17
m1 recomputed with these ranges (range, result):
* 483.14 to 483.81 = 13.34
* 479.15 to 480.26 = 16.37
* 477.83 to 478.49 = 10.75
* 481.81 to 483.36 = 13.06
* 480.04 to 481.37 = 16.67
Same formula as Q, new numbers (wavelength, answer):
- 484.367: 16.42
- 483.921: 18.62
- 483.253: 13.34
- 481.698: 15.27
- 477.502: 20.95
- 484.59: 16.57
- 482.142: 18.65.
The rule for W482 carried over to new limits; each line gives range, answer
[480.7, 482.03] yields 20.3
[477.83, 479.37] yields 18.13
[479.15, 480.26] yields 19.08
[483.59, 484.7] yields 18.62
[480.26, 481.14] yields 17.83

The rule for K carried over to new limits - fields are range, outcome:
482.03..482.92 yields 16.7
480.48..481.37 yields 17.3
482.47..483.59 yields 15.3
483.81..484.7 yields 16.1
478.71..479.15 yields 15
